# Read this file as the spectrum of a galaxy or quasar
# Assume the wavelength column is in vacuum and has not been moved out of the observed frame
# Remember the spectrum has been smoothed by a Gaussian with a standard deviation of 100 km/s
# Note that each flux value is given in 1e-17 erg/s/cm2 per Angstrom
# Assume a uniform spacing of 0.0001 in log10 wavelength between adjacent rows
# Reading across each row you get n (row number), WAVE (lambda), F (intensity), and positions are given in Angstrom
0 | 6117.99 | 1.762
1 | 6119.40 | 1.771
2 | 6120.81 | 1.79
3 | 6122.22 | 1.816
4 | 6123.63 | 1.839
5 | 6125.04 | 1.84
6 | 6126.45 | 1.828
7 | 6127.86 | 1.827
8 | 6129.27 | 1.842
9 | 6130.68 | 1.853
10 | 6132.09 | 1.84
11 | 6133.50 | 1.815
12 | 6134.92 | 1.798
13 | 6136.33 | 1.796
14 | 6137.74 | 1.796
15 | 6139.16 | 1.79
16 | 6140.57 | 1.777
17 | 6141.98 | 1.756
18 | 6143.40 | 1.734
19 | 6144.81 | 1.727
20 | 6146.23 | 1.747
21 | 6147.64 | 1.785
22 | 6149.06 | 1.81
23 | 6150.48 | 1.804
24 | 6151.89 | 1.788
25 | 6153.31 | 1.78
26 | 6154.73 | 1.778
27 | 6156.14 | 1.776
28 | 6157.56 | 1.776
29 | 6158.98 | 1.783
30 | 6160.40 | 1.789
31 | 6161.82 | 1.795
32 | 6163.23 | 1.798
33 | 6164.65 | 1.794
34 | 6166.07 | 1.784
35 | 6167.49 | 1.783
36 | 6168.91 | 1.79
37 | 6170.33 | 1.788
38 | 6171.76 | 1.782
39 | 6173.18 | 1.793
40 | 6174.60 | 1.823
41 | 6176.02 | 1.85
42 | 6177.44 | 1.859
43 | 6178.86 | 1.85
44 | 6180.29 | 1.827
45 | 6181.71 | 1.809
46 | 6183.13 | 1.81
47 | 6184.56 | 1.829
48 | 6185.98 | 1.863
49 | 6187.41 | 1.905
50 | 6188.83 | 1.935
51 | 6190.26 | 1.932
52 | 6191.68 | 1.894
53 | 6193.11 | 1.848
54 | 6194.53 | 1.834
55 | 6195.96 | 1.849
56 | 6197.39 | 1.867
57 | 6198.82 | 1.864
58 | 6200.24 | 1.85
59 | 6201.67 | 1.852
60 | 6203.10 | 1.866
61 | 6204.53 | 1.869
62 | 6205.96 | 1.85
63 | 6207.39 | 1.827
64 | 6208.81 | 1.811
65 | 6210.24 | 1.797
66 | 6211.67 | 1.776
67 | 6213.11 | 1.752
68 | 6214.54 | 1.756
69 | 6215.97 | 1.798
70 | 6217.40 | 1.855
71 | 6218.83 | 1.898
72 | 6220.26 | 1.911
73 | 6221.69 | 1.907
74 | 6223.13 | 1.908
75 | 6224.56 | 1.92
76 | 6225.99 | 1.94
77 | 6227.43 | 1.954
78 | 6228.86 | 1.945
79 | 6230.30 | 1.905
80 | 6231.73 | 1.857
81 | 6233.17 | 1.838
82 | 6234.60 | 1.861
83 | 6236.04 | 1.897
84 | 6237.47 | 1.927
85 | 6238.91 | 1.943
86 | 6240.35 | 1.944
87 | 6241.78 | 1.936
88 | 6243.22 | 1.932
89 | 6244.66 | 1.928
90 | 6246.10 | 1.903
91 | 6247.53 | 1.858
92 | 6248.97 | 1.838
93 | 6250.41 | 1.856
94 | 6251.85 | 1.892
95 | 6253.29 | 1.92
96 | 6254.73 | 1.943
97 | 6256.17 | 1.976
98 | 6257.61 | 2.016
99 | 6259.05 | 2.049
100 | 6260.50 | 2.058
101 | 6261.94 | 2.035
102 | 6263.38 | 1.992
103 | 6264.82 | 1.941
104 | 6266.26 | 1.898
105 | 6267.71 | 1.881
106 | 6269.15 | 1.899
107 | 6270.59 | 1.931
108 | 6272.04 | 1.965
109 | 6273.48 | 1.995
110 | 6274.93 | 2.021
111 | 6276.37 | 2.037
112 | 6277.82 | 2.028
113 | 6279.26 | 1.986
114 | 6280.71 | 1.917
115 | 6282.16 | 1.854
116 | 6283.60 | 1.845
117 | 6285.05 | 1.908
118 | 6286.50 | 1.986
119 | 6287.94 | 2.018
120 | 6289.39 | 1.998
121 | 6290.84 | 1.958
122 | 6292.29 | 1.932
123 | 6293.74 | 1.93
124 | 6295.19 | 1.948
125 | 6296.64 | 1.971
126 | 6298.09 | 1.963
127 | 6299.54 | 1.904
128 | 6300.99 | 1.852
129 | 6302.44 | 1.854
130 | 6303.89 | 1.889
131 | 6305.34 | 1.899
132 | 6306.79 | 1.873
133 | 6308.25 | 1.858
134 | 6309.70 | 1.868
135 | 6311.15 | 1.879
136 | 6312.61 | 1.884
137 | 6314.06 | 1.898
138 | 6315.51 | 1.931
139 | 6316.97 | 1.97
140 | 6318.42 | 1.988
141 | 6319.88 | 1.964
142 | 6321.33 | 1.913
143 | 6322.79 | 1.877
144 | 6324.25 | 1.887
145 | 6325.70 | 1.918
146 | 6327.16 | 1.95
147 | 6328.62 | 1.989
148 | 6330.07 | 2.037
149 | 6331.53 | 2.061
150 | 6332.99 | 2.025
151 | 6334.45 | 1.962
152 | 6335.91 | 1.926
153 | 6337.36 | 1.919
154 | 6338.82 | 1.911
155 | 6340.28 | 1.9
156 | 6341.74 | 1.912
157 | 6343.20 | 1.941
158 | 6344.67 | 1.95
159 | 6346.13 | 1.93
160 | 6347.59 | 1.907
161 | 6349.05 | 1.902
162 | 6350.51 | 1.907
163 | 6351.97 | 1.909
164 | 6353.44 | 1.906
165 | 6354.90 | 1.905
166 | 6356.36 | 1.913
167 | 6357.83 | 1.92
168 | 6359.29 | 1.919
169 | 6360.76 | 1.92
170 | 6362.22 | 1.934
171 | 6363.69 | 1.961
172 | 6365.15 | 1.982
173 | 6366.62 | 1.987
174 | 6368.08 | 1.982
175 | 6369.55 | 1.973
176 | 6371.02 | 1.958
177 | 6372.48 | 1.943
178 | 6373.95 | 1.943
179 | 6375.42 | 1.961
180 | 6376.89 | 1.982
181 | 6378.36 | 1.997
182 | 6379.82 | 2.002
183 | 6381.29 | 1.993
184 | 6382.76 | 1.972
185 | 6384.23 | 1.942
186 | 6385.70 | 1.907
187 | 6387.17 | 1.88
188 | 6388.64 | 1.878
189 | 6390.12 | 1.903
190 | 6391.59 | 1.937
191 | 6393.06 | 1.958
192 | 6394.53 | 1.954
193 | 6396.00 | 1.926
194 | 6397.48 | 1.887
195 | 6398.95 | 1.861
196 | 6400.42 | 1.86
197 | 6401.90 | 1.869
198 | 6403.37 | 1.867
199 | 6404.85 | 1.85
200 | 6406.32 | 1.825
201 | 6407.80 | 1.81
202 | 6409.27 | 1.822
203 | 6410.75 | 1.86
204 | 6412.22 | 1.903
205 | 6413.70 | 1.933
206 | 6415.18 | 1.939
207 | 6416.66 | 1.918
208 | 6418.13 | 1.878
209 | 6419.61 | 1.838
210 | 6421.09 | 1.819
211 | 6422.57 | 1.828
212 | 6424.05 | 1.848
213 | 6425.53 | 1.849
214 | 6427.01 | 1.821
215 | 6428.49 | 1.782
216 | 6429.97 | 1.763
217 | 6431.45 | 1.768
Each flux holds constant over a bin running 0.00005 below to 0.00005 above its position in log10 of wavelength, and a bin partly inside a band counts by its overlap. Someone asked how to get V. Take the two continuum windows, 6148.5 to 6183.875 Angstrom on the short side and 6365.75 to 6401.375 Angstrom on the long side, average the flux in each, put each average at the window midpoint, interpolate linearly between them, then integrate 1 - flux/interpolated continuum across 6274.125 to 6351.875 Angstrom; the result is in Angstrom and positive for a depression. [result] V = -1.6 Angstrom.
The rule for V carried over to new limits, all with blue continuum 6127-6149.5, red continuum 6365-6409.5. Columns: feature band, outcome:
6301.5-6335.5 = -0.7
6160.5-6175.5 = 0.1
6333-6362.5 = -0.3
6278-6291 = -0.5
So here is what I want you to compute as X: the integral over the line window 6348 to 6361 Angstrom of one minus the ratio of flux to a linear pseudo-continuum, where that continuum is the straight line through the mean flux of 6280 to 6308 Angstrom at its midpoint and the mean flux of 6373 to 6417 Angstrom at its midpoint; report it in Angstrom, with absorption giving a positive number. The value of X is 0.0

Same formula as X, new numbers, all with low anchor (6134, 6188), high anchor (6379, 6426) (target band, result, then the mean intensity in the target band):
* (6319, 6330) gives -0.4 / 1.94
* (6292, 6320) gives -0.9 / 1.91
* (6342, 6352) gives -0.3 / 1.92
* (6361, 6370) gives -0.4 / 1.97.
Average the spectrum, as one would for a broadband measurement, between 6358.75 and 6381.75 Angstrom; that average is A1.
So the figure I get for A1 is 1.97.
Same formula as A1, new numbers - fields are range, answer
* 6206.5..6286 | 1.91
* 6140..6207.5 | 1.82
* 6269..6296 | 1.96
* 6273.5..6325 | 1.93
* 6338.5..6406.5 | 1.93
